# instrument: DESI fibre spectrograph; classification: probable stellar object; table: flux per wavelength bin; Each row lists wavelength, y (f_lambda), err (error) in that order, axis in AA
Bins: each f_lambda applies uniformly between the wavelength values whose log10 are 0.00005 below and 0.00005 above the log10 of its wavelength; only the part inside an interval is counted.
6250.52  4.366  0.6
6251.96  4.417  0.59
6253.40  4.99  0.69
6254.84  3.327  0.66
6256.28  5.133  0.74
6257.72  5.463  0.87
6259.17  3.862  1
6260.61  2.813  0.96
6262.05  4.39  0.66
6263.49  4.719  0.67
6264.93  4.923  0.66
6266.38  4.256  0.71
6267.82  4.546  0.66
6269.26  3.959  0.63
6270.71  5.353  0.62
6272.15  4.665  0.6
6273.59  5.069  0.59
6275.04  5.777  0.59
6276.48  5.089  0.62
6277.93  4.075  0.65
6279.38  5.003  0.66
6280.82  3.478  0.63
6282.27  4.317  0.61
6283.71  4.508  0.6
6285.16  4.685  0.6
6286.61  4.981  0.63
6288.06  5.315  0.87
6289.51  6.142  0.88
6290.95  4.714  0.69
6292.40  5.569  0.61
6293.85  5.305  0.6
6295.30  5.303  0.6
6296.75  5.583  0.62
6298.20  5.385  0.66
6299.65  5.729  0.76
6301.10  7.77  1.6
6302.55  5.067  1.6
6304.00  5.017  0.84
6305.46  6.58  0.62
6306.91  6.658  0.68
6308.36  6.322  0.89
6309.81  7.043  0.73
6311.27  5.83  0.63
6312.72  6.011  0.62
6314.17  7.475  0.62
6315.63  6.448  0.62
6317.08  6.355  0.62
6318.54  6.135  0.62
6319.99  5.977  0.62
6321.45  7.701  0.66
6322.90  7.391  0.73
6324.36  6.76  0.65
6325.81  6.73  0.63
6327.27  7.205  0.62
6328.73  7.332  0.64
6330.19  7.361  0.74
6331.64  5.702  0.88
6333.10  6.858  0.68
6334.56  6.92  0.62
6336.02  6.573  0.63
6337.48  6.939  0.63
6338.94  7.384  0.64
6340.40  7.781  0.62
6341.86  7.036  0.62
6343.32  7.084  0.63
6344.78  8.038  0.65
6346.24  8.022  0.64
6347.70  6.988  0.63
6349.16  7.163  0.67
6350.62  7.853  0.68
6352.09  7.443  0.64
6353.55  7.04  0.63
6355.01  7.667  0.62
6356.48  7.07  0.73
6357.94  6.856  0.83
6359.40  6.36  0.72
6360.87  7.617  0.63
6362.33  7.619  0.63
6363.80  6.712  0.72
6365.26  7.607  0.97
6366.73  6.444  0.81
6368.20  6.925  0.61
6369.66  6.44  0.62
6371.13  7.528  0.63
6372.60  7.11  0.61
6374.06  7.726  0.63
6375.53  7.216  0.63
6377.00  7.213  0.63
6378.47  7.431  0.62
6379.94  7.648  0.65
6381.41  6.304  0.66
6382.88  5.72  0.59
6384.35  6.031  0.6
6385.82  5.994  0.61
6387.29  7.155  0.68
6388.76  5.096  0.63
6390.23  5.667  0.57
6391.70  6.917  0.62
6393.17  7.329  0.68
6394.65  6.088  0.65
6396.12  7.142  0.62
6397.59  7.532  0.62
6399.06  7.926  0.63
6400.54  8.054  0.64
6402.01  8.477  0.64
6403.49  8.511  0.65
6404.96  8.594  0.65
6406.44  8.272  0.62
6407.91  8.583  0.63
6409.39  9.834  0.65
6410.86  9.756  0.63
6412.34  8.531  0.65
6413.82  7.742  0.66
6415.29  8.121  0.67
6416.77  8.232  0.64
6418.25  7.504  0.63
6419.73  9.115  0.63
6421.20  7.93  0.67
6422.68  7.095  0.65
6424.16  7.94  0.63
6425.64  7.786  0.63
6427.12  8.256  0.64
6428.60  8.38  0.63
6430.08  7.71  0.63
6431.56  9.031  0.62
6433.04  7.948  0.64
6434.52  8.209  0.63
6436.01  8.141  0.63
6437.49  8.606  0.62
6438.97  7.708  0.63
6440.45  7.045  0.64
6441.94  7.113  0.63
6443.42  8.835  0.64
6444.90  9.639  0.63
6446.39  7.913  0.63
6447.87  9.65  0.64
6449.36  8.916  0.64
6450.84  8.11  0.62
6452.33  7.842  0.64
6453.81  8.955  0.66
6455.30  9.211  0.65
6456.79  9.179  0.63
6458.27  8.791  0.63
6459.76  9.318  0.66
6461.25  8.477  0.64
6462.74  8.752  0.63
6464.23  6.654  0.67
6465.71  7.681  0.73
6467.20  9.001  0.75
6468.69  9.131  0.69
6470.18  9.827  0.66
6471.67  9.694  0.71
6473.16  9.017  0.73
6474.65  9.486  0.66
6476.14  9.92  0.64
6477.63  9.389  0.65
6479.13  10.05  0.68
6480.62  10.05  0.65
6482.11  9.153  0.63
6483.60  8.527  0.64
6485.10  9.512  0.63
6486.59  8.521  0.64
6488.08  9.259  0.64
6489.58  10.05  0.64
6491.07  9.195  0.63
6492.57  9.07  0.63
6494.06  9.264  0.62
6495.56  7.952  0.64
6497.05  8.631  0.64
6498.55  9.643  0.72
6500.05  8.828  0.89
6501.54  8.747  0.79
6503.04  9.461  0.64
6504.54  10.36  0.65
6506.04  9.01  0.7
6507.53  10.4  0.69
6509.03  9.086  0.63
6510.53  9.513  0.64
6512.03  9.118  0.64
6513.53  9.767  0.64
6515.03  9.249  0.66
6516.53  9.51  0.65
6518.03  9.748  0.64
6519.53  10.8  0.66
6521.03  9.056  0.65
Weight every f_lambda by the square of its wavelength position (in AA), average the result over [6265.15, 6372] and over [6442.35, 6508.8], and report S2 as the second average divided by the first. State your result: 1.52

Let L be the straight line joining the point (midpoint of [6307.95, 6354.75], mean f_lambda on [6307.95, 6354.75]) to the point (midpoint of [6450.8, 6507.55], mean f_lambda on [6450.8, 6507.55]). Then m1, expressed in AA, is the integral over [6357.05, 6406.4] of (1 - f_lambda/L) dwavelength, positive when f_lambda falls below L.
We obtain 4.0 AA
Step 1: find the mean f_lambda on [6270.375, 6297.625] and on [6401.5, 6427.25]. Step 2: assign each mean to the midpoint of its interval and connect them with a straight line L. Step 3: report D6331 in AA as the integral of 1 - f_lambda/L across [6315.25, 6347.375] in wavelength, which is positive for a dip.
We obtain -4.0 AA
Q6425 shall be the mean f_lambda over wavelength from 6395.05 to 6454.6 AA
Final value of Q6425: 8.26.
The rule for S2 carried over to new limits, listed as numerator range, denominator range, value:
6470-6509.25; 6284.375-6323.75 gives 1.64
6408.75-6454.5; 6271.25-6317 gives 1.57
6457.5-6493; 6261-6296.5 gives 2.00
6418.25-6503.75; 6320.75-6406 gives 1.26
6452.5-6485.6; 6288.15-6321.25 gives 1.58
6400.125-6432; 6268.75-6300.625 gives 1.73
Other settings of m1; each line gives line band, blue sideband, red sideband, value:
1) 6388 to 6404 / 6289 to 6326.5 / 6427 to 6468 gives 0.96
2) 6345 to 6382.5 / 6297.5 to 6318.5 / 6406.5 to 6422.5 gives 1.07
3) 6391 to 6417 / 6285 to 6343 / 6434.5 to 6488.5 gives -0.80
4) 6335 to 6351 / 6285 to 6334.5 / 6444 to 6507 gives -1.29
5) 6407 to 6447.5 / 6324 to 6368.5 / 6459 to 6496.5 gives 0.31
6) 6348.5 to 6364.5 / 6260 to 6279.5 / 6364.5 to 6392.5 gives -2.30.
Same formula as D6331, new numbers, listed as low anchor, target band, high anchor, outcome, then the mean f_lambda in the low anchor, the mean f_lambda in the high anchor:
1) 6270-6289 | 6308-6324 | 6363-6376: -2.5 AA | 4.81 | 7.08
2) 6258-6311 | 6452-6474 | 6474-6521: -0.2 AA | 5.12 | 9.39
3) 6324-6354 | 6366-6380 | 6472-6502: 0.9 AA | 7.16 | 9.22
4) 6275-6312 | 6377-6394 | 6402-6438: 2.3 AA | 5.43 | 8.33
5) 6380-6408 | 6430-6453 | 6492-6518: -0.7 AA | 7.11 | 9.29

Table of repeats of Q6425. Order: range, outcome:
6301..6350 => 6.8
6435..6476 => 8.64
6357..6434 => 7.52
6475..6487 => 9.42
